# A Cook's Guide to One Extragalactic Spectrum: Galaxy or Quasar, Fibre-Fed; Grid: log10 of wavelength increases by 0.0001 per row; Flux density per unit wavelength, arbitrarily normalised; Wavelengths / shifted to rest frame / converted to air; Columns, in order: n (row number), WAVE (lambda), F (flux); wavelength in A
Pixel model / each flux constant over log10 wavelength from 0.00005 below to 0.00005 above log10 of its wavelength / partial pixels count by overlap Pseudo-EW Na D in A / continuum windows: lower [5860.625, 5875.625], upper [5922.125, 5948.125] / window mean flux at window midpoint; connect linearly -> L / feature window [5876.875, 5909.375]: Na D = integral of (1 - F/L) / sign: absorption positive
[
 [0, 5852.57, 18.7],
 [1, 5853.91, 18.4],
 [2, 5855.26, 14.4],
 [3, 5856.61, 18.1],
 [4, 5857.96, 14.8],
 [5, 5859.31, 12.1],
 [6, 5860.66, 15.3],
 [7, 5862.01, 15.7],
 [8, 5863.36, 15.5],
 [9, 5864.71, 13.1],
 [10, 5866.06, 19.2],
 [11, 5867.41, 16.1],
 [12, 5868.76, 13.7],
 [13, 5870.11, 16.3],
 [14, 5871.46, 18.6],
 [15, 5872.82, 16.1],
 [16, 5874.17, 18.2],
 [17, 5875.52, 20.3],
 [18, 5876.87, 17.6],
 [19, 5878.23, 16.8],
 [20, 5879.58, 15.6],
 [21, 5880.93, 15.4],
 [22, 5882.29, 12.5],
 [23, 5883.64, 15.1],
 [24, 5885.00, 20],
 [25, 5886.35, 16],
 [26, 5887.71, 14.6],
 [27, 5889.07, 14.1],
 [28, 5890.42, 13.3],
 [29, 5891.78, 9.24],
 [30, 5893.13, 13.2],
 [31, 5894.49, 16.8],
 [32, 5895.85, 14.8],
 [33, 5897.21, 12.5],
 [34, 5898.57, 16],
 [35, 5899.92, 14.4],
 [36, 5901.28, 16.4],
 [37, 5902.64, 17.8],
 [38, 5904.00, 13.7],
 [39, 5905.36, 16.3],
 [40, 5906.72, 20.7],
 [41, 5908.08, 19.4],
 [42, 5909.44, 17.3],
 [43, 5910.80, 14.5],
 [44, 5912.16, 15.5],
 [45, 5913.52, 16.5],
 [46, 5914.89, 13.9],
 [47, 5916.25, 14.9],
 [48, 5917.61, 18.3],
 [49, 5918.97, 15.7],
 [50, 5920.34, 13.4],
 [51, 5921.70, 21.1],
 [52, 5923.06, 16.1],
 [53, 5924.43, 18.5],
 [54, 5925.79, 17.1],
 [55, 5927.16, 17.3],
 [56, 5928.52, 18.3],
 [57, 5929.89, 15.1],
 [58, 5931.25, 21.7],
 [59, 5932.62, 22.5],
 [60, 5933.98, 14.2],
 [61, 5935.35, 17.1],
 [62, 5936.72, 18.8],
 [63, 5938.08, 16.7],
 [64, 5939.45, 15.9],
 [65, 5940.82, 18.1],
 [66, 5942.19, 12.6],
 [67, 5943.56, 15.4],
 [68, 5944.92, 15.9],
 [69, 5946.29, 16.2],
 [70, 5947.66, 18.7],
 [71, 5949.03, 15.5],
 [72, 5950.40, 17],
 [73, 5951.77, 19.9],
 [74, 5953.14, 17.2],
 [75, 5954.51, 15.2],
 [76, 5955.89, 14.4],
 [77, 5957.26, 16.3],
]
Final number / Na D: 2.4 A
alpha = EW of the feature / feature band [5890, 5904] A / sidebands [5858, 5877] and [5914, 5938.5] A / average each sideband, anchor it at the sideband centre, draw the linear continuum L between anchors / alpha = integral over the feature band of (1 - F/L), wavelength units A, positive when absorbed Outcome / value 1.9 A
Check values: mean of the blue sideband 16.2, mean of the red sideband 17.3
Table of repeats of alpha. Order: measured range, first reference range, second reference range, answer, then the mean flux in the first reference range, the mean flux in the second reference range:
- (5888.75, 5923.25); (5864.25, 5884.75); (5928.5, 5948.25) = 2.35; 16.4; 17.1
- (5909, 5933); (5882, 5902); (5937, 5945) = -2.51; 14.6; 15.9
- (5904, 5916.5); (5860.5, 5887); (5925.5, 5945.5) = 0.27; 16.4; 17.1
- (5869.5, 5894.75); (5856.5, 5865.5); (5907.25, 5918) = -0.61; 14.8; 16.3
